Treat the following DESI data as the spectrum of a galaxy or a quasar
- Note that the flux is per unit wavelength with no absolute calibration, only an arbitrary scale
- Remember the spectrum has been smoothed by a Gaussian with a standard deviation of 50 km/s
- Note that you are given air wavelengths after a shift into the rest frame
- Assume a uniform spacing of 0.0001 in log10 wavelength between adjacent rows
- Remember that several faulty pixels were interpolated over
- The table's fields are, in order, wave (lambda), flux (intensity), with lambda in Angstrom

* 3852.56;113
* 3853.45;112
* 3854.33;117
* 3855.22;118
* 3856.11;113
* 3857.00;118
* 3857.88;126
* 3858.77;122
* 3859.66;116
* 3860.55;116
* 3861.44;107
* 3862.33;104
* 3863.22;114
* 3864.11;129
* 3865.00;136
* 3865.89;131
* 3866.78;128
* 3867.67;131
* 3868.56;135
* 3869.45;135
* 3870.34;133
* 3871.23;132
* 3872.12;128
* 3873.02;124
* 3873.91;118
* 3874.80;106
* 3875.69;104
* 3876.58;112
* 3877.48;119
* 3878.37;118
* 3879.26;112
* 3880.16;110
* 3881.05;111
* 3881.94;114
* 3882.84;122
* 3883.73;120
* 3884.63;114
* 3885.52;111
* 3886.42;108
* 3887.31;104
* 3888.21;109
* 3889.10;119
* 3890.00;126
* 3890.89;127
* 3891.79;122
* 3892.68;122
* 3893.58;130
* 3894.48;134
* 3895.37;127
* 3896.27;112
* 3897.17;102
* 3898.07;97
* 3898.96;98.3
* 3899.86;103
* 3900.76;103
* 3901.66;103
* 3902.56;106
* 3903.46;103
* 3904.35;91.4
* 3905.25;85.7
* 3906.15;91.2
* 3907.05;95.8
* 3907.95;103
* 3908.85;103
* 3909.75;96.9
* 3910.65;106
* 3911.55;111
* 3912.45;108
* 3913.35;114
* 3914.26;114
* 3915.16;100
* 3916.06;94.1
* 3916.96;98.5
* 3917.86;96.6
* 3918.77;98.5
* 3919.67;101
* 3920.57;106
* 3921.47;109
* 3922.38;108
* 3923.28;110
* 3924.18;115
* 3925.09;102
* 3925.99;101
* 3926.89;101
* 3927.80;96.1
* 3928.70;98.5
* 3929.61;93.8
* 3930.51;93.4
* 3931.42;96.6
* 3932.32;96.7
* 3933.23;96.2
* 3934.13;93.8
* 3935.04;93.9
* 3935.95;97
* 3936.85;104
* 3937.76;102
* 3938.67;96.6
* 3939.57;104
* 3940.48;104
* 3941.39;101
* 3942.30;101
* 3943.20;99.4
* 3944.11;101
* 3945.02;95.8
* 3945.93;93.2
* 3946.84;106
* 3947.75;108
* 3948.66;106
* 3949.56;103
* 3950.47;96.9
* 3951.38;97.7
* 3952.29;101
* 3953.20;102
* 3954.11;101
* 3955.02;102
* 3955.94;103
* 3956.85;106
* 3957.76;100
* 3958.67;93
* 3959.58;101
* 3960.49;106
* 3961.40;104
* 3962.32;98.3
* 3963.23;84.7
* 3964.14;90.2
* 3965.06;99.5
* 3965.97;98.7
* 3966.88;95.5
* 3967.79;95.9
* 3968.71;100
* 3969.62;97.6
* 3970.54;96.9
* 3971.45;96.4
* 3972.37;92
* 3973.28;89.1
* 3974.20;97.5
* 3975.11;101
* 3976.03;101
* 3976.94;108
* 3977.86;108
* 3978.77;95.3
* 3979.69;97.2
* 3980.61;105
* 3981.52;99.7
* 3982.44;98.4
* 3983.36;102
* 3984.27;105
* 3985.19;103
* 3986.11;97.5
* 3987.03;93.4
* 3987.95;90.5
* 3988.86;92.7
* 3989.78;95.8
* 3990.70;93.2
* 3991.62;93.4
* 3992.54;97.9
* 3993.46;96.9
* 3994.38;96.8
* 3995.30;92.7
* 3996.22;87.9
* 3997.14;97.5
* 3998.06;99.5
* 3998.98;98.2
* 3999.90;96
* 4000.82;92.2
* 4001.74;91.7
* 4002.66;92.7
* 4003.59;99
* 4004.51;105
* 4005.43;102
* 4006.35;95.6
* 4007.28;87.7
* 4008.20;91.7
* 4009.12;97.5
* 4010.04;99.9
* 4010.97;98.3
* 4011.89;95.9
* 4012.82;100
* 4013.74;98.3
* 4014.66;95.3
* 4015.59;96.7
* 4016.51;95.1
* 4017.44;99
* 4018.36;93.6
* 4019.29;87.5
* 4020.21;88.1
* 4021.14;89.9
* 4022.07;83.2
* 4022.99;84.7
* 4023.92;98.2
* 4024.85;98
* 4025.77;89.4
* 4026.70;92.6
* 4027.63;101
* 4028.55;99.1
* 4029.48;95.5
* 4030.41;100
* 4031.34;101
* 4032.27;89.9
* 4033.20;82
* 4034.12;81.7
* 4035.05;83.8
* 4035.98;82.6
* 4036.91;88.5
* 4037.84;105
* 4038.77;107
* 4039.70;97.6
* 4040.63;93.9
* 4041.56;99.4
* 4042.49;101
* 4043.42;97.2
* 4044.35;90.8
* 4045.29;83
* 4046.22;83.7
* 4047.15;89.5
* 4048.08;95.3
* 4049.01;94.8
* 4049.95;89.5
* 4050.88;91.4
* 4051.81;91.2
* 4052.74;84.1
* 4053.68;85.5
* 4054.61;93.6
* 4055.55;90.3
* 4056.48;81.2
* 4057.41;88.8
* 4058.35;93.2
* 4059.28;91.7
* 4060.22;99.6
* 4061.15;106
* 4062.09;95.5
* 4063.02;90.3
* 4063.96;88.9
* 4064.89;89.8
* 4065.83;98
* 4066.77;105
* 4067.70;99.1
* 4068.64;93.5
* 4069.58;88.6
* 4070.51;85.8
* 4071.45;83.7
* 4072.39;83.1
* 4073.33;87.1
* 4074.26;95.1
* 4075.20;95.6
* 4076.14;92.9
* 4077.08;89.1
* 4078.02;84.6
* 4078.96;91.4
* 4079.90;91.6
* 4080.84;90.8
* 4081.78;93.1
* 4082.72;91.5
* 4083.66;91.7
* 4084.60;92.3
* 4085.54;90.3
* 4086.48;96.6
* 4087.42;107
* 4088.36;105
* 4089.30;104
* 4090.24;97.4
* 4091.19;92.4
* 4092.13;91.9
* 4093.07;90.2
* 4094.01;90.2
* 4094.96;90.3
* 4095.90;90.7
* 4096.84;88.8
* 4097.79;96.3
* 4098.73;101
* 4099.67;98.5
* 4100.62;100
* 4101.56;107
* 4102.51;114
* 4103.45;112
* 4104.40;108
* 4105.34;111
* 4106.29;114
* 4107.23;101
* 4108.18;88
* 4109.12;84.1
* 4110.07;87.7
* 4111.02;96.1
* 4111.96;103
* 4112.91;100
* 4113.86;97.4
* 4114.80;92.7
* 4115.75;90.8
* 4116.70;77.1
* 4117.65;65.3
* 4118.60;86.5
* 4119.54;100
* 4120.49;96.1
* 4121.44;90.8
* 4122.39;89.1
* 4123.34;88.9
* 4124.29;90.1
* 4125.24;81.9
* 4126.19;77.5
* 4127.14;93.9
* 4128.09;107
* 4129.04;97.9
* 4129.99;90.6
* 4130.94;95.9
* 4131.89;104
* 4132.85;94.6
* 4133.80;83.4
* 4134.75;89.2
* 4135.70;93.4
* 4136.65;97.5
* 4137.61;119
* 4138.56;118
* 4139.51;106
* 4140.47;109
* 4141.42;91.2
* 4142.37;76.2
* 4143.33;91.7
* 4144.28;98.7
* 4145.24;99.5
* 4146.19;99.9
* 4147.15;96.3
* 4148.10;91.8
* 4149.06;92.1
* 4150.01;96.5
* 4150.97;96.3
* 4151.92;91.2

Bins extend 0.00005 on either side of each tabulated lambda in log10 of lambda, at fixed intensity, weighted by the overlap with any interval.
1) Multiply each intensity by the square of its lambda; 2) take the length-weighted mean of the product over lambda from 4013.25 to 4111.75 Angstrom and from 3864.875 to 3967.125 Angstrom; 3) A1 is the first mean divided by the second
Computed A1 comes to 0.95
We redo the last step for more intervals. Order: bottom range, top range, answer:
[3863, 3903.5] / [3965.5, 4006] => 0.87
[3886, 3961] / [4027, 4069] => 0.96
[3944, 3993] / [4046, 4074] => 0.97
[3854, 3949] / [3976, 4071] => 0.92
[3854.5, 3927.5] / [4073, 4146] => 0.95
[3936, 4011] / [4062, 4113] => 1.03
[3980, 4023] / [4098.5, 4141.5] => 1.07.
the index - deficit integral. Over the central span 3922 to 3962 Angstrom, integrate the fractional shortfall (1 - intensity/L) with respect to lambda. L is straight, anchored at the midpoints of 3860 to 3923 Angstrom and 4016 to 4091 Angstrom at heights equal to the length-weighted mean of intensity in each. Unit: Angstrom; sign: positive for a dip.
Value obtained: 2.1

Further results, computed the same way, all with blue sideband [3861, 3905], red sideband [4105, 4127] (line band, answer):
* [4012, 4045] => 2.3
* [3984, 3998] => 1.2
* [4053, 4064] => 0.6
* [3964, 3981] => 1.4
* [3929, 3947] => 2.0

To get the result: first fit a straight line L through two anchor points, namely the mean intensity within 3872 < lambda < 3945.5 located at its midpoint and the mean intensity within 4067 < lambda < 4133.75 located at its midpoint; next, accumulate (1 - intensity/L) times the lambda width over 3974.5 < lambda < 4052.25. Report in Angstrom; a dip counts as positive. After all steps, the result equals 3.44 Angstrom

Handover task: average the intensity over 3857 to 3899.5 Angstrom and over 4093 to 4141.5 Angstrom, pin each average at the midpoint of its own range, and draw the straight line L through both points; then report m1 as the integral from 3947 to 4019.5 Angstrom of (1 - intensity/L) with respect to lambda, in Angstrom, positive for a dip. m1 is 7.2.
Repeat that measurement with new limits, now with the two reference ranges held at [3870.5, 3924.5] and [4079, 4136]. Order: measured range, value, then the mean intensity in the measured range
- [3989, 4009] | 1.4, 95.4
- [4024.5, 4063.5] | 2.6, 92.7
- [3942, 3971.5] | 1.7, 99.5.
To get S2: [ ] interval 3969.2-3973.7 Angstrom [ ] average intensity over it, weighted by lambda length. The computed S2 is 94.4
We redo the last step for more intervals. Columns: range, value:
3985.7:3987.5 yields 95.2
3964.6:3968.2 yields 97.6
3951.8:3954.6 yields 101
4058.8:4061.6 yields 99.2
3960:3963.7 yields 98.3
